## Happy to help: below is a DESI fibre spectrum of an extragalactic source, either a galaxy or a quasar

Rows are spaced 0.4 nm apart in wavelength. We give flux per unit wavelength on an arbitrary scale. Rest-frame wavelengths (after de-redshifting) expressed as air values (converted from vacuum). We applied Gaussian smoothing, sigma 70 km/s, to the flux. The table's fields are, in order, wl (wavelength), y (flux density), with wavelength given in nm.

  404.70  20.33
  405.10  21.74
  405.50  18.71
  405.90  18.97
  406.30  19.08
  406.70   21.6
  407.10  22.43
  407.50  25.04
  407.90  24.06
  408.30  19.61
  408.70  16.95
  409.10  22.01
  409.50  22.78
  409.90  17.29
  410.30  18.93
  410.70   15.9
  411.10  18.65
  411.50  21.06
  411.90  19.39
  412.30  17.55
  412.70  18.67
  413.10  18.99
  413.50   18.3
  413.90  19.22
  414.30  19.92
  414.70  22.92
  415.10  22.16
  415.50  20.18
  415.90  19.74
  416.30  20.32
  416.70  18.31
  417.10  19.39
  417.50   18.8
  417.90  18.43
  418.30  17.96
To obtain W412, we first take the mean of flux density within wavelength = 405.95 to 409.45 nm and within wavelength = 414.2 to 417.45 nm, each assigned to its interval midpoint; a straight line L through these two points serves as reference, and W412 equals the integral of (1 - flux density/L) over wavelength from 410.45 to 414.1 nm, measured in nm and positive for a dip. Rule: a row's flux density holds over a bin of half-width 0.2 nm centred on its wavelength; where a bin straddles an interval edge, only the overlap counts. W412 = 0.37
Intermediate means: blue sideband 21.3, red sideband 20.3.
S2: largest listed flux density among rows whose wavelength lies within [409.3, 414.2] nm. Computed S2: 22.78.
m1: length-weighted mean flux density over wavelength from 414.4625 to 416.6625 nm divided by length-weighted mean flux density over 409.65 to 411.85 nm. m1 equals 1.12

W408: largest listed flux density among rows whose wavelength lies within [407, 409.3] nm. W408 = 25.04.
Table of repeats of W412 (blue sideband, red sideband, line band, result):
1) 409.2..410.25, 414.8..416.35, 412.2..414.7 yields 0.167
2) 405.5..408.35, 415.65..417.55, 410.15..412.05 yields 0.165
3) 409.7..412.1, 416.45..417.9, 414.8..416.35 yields -0.167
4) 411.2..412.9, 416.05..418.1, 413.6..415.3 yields -0.159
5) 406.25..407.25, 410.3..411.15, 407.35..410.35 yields -0.250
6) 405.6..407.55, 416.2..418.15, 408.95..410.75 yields 0.069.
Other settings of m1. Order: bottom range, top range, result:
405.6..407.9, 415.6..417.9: 0.89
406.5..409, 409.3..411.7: 0.88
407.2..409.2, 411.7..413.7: 0.86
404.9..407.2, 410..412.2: 0.92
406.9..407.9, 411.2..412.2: 0.83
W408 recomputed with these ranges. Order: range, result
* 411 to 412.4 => 21.06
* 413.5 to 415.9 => 22.92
